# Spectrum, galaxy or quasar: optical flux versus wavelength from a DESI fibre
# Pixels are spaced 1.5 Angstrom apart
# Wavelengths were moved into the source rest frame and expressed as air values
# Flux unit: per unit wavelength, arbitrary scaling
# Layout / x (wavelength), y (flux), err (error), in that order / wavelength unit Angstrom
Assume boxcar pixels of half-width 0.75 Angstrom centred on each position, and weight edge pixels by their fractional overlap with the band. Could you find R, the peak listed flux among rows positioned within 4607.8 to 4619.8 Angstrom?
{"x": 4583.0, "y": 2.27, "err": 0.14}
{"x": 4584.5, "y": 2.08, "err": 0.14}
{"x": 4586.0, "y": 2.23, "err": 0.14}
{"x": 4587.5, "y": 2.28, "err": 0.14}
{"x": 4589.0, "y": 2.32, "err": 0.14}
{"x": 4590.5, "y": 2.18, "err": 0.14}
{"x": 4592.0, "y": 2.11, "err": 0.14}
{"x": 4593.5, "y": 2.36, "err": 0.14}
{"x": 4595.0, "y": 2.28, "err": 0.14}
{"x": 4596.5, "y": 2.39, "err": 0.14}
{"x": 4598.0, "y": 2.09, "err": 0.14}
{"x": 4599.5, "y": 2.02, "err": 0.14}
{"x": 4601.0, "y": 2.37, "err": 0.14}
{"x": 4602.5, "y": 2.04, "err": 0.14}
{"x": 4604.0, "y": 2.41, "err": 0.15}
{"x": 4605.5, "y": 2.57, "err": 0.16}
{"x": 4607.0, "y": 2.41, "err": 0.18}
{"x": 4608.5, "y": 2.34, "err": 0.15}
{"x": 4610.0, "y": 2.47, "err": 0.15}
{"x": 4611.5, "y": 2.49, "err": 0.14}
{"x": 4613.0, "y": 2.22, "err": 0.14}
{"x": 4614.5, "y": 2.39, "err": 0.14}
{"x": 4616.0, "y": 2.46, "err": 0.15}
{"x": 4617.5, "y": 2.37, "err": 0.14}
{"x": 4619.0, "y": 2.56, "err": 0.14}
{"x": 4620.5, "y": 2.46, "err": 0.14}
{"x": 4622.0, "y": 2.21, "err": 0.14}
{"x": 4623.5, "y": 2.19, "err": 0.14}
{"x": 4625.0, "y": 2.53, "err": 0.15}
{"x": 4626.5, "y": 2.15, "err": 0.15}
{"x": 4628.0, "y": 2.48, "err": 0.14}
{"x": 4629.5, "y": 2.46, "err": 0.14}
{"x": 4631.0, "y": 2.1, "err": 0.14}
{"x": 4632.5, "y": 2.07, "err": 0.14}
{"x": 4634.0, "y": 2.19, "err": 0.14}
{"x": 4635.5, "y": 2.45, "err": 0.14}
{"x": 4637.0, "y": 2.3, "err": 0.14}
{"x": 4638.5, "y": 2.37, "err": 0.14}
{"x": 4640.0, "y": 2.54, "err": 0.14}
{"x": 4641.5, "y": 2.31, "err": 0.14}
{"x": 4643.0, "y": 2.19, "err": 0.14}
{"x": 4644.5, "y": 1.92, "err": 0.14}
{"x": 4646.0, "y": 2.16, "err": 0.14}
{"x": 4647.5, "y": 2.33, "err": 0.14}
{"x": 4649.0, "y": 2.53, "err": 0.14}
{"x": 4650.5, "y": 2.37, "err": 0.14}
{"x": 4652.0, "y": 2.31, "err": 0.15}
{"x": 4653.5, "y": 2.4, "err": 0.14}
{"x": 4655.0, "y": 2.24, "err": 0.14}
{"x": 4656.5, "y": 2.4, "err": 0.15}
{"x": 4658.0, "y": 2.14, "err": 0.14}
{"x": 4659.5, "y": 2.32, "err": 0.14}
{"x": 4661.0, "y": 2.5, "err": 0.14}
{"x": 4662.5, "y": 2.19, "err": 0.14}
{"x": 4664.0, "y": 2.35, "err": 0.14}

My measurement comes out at 2.56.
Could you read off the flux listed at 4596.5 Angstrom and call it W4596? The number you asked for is 2.39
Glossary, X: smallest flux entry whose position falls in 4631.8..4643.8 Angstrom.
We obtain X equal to 2.07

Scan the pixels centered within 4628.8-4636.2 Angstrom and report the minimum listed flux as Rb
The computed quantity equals 2.07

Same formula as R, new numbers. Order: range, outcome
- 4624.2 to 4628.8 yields 2.53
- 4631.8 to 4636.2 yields 2.45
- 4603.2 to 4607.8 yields 2.57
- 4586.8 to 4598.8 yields 2.39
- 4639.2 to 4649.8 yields 2.54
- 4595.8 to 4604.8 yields 2.41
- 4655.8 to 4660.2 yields 2.4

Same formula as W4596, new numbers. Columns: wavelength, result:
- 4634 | 2.19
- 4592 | 2.11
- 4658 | 2.14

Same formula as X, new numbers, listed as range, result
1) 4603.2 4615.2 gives 2.22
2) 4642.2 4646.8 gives 1.92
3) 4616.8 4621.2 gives 2.37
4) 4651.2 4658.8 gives 2.14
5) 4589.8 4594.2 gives 2.11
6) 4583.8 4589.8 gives 2.08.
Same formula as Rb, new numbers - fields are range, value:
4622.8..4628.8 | 2.15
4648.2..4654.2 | 2.31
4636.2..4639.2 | 2.3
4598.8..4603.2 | 2.02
